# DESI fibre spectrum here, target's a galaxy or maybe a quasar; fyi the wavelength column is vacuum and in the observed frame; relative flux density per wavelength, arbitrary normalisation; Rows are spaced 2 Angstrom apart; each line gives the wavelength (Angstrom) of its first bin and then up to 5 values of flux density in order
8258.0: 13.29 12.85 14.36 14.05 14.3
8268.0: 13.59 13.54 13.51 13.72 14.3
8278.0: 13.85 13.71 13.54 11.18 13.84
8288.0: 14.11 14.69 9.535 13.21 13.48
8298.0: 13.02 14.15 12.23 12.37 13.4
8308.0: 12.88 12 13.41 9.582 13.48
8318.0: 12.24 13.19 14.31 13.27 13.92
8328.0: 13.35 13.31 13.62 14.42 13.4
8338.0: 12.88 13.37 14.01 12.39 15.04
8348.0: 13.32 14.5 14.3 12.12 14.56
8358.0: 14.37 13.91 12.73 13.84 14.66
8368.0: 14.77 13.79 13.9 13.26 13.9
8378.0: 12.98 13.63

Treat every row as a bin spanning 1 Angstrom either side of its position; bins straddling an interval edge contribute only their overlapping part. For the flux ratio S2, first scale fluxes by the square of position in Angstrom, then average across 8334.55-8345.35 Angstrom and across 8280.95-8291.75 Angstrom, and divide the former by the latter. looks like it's 1.0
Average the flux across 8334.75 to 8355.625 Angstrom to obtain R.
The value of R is 13.6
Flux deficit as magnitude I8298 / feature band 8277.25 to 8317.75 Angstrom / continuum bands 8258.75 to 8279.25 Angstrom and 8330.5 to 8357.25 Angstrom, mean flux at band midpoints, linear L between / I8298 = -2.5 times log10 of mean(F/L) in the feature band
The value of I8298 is 0.07 mag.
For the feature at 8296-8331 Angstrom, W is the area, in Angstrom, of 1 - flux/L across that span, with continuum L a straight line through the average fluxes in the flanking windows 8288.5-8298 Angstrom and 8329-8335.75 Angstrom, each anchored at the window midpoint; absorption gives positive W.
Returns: 0.9 Angstrom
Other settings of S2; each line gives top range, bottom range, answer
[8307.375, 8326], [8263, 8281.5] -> 0.93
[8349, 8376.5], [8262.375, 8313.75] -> 1.07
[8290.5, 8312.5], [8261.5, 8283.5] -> 0.93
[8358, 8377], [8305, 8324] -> 1.10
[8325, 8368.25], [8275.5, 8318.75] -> 1.08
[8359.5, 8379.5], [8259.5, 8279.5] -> 1.02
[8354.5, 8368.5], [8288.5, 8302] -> 1.10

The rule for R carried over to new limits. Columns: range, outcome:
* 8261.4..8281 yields 13.9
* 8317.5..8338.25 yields 13.5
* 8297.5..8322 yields 12.7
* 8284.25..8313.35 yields 12.9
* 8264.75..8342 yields 13.2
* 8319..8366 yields 13.7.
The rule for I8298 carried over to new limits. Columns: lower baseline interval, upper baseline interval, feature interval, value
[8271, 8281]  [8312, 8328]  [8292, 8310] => 0.039 mag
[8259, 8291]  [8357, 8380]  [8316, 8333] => 0.028 mag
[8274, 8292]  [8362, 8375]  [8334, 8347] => 0.015 mag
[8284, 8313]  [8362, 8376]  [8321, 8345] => -0.007 mag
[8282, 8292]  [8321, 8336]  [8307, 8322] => 0.082 mag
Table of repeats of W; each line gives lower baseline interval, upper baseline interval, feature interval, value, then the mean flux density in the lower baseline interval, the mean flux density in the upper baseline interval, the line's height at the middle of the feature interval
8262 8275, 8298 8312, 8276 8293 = 0.4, 13.8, 12.9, 13.4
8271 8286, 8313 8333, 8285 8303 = 0.2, 13.4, 13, 13.3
